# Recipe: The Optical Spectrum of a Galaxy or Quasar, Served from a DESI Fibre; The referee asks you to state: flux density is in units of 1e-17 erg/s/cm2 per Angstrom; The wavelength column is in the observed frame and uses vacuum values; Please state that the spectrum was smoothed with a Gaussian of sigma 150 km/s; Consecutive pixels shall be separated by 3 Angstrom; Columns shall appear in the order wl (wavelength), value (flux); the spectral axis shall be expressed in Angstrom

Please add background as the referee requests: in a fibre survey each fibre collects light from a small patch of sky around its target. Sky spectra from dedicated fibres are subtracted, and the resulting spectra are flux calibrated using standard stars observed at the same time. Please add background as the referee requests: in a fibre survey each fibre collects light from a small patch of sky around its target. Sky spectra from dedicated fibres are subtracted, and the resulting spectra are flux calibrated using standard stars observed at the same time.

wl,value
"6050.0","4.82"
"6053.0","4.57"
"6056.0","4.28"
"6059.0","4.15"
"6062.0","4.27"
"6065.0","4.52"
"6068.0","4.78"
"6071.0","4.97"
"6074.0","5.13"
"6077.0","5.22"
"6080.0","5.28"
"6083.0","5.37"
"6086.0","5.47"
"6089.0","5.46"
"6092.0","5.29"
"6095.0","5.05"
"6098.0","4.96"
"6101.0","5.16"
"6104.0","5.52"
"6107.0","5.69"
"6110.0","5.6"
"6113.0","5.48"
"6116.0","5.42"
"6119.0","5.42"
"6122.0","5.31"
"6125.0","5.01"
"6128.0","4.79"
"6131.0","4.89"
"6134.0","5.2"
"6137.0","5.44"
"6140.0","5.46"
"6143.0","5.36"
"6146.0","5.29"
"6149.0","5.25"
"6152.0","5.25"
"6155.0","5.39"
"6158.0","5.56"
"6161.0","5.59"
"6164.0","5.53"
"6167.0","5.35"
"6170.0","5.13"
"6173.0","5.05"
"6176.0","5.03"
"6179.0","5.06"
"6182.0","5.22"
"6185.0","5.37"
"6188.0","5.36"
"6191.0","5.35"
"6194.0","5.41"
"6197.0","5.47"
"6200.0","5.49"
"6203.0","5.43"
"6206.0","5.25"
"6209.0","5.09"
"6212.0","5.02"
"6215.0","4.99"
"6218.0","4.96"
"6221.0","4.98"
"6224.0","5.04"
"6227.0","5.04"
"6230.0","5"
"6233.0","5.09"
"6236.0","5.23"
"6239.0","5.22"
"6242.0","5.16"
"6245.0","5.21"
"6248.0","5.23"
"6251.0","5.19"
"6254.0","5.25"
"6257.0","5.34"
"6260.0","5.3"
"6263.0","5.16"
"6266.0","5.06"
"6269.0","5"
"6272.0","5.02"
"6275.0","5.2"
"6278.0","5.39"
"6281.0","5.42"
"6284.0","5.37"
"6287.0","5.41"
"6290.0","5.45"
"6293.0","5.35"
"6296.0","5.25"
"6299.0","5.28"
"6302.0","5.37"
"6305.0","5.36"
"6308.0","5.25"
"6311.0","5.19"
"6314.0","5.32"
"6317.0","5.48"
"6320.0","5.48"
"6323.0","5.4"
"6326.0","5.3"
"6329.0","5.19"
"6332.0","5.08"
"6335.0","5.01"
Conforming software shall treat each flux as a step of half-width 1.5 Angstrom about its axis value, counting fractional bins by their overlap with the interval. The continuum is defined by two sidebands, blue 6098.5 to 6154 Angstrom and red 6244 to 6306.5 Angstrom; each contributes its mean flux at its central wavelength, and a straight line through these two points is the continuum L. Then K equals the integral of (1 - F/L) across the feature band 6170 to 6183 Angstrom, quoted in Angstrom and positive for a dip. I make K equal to 0.5 Angstrom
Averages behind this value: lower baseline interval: 5.3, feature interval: 5.09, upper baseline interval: 5.27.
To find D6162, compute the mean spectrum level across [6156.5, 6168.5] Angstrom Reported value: 5.51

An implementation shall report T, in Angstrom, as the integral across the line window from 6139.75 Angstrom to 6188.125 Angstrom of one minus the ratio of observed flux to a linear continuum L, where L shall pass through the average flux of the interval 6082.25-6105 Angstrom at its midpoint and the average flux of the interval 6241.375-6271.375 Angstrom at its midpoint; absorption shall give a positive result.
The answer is -0.6 Angstrom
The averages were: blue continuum 5.28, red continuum 5.19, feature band 5.3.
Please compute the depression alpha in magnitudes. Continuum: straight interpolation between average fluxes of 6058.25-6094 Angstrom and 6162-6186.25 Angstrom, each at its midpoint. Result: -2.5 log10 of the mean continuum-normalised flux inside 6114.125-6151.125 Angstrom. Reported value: -0.022 mag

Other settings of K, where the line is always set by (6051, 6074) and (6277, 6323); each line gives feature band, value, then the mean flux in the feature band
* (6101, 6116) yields -2.6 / 5.52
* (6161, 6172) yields -1.0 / 5.36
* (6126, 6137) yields -0.6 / 5.03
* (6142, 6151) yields -0.8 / 5.29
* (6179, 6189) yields -0.6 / 5.28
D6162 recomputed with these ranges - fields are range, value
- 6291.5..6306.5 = 5.32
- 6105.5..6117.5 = 5.55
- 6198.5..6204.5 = 5.46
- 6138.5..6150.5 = 5.34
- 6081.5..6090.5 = 5.43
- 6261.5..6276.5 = 5.09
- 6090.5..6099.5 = 5.1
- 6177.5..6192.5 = 5.27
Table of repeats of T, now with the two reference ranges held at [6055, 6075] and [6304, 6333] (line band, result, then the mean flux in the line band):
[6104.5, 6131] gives -3.3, 5.32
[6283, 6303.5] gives -0.5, 5.35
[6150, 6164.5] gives -1.8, 5.45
